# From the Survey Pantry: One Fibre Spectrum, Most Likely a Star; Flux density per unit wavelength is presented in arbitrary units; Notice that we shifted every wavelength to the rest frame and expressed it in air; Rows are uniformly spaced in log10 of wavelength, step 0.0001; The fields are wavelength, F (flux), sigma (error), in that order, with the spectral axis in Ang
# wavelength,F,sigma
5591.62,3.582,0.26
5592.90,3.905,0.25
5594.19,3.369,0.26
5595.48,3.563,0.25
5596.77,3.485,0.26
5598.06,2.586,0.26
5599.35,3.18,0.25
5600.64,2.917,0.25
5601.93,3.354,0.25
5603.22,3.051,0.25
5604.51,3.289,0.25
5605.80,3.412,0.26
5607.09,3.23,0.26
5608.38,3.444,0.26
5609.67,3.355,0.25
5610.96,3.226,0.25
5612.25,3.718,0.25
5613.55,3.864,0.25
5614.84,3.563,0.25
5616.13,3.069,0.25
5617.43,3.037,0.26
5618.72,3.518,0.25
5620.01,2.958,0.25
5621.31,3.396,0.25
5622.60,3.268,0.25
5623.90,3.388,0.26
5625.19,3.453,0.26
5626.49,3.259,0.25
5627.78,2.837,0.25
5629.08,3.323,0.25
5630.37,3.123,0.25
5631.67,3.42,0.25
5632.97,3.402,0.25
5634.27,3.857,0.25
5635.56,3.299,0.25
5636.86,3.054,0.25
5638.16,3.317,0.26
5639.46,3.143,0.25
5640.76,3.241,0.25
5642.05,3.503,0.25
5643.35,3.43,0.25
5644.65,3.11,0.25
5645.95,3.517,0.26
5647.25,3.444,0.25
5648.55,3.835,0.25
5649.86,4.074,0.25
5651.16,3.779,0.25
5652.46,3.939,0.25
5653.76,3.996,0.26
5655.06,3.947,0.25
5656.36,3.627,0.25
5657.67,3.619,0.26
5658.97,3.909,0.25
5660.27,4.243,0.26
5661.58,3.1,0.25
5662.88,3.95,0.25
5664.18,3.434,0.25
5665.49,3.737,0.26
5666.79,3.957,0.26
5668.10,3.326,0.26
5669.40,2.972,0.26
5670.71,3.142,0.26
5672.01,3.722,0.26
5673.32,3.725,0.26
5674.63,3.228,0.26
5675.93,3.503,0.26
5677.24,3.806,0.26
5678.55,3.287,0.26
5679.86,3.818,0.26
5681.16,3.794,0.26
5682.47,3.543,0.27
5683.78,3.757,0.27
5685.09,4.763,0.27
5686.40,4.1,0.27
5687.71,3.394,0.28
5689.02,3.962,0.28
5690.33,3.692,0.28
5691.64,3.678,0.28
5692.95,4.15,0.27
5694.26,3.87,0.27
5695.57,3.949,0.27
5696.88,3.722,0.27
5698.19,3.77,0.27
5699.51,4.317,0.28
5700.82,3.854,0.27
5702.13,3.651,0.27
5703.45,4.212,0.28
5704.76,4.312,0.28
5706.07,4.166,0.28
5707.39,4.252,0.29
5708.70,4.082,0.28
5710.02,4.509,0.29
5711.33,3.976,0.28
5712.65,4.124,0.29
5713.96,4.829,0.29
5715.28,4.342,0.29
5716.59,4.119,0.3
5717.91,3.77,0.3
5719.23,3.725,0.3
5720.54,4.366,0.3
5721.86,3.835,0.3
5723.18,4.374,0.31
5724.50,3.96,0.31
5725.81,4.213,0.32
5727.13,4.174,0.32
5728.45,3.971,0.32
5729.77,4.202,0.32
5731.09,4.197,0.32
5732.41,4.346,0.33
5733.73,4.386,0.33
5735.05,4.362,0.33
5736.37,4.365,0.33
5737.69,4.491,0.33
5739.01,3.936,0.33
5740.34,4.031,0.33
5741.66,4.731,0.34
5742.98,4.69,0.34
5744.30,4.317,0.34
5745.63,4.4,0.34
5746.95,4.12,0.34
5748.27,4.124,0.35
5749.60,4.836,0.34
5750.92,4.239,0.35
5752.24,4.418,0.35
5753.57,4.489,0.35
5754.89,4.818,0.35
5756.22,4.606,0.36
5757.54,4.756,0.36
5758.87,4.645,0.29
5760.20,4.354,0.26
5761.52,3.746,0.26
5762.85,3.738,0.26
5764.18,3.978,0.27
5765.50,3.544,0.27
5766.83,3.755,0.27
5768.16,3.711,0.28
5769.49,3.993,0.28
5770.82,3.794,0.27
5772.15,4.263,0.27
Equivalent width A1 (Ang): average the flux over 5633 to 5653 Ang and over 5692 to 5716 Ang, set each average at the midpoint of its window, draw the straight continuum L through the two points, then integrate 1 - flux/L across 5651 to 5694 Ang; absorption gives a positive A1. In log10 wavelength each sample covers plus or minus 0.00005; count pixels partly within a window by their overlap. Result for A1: 0.9 Ang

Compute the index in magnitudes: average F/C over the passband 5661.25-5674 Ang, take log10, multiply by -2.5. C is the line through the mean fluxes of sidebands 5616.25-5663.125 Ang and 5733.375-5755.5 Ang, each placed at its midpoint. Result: 0.06 mag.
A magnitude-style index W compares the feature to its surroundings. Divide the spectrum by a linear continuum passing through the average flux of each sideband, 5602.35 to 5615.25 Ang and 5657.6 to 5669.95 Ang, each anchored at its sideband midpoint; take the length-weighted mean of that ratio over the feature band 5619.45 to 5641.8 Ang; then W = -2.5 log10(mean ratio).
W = 0.07 mag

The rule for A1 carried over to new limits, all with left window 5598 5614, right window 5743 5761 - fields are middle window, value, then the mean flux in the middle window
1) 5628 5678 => 1.84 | 3.54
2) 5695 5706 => 0.20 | 3.98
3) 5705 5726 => 0.06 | 4.17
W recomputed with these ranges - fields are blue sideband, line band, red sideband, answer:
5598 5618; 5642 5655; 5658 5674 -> -0.05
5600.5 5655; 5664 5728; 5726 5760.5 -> 0.02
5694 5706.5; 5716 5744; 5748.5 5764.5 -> 0.00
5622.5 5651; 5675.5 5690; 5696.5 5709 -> 0.01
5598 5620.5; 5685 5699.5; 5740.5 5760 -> 0.03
